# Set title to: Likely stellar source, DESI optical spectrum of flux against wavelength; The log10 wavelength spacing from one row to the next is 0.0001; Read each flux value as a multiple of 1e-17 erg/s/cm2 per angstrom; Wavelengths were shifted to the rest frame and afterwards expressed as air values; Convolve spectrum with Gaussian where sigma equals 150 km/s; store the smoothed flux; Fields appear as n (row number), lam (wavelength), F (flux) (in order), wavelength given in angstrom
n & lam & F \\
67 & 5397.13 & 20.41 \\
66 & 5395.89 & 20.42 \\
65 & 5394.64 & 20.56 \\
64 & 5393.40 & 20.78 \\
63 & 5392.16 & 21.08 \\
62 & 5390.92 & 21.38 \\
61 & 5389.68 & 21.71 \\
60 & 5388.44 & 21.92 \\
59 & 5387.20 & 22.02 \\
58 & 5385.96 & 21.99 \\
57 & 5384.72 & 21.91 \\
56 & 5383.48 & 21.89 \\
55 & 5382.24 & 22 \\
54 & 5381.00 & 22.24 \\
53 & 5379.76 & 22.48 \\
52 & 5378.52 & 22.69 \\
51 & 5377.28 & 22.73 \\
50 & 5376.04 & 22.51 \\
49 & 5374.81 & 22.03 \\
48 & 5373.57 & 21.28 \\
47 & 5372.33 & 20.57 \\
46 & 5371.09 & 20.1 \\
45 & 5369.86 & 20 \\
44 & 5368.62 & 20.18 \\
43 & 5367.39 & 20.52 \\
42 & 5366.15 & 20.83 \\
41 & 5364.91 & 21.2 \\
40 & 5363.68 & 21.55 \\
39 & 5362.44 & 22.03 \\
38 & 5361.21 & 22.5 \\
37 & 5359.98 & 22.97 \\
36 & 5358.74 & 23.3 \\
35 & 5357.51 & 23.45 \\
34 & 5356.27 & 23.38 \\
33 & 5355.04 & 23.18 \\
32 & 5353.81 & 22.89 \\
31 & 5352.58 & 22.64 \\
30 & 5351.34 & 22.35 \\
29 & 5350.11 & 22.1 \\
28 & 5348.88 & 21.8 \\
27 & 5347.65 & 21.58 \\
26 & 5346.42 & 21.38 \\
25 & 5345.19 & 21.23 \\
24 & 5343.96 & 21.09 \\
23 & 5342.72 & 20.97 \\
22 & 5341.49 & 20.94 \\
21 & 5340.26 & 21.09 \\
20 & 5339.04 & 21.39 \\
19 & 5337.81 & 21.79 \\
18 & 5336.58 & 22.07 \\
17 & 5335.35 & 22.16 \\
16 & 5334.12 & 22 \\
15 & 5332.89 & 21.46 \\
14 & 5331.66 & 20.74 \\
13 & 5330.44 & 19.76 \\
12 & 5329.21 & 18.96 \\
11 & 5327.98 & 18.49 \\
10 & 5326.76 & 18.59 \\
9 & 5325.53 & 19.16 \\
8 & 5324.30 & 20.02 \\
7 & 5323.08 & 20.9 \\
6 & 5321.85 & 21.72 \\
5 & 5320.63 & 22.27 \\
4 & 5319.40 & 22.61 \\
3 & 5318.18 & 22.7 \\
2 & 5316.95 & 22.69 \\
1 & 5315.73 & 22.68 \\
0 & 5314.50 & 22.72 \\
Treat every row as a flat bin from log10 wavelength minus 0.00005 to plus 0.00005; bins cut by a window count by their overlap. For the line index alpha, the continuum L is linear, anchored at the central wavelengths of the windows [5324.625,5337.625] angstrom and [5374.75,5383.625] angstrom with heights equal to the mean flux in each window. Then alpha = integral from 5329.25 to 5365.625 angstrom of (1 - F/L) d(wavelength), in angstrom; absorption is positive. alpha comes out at -1.4 angstrom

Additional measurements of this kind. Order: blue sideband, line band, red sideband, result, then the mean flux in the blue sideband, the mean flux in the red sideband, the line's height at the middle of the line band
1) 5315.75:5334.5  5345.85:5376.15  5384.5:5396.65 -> -1.0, 20.9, 21.4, 21.1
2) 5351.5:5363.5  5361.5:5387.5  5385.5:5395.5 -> 0.6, 22.8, 21.4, 22.1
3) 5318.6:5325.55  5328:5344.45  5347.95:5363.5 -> 0.7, 21.3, 22.7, 21.9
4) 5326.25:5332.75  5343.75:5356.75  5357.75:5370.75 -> -0.9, 19.5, 21.5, 20.7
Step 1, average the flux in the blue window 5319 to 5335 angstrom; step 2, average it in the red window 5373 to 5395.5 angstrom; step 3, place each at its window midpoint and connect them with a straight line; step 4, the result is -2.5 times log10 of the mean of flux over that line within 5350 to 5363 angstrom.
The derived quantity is -0.08 mag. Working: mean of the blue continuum 20.5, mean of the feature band 22.8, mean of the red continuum 21.8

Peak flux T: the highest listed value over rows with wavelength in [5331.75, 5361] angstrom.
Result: 23.45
